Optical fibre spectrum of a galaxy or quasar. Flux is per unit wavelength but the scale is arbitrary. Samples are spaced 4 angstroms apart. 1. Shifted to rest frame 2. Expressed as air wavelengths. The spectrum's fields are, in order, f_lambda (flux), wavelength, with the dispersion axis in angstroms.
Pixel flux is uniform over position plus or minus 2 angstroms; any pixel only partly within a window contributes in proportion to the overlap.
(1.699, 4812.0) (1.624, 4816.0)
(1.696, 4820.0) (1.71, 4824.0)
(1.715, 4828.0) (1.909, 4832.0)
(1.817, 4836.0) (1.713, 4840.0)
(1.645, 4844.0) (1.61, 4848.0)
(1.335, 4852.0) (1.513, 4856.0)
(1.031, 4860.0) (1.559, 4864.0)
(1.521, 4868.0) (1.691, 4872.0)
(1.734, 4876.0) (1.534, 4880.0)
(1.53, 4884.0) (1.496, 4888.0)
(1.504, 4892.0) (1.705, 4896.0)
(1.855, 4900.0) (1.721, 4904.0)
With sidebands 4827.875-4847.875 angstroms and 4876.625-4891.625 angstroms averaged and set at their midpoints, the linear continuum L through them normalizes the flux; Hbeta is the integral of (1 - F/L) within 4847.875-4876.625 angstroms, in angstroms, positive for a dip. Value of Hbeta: 2.7 angstroms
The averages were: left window 1.75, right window 1.54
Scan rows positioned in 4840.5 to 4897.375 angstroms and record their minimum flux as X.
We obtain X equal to 1.031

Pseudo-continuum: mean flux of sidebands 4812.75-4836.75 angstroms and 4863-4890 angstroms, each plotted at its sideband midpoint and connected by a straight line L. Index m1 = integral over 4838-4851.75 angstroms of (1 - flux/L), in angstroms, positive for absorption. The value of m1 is 0.5 angstroms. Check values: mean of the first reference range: 1.74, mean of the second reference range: 1.58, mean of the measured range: 1.62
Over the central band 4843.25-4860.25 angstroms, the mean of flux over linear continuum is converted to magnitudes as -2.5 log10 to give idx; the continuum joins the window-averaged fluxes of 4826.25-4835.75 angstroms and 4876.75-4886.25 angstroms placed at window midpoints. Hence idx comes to 0.18 mag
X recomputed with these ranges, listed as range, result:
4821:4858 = 1.335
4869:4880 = 1.534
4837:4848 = 1.61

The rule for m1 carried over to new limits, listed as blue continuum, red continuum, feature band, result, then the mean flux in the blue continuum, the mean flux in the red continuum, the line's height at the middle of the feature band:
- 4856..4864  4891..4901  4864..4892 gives -1.9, 1.28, 1.69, 1.49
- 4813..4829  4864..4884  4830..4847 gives -1.1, 1.69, 1.6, 1.66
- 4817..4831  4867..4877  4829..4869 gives 2.7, 1.72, 1.65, 1.68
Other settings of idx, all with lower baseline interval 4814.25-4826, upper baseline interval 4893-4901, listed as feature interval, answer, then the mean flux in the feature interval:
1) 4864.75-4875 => 0.067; 1.61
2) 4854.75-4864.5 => 0.274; 1.33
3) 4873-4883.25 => 0.062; 1.63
